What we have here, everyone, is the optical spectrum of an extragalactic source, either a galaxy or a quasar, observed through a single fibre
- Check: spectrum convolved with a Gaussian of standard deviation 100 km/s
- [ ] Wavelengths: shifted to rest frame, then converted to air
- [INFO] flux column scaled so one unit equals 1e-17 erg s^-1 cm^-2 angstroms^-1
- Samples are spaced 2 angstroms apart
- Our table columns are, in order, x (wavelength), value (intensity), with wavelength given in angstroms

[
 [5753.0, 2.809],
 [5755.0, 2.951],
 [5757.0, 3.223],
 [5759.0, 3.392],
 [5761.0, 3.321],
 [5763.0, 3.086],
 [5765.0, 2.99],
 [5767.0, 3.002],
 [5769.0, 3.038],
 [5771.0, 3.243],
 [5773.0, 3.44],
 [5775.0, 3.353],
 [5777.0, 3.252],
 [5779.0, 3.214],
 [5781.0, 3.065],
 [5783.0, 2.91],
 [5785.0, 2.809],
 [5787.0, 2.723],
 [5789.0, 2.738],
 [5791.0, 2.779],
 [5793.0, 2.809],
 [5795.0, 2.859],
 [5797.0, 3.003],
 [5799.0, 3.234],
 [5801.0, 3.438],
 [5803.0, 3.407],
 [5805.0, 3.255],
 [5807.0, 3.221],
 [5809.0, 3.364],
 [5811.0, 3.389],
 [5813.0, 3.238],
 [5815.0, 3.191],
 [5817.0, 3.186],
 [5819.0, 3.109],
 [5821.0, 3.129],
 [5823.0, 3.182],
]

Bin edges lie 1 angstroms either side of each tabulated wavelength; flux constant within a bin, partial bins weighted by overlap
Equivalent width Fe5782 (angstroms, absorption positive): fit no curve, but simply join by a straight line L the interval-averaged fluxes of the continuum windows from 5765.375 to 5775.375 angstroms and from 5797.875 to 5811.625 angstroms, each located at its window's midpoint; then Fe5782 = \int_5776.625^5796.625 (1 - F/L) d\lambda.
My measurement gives 2.1 angstroms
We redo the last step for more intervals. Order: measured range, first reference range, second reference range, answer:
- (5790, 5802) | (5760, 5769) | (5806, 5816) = 0.75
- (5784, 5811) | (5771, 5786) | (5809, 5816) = 1.41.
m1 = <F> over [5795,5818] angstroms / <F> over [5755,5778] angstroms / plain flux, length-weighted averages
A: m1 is 1.01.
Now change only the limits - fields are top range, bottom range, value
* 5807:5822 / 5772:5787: 1.03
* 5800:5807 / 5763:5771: 1.10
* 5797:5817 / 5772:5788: 1.06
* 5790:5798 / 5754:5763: 0.89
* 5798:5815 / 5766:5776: 1.03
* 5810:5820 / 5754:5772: 1.03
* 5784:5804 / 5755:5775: 0.93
